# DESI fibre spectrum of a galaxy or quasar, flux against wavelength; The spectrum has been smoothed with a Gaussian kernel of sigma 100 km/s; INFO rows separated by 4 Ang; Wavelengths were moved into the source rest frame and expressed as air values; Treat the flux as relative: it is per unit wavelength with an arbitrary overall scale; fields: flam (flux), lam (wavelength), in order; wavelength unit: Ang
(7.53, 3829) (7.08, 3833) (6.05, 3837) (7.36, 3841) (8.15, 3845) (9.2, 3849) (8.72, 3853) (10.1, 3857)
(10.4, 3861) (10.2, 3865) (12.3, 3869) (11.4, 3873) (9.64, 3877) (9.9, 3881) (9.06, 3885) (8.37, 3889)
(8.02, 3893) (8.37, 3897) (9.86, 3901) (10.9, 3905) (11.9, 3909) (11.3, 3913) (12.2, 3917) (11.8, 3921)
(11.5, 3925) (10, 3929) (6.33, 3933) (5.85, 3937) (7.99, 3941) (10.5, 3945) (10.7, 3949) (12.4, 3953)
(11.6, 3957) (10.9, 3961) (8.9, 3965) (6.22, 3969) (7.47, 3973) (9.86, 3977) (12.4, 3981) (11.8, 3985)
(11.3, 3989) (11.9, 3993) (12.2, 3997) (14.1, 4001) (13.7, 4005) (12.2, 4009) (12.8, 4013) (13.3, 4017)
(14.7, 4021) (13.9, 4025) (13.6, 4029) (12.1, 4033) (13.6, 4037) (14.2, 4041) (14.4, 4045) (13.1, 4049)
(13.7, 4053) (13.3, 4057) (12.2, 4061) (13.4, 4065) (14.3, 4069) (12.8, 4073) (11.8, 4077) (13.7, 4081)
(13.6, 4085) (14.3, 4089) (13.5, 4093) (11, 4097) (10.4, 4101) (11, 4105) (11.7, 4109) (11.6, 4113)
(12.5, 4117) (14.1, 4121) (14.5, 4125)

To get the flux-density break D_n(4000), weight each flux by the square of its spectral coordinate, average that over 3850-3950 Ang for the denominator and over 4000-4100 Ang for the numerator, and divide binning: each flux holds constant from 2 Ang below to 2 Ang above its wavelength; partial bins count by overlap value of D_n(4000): 1.45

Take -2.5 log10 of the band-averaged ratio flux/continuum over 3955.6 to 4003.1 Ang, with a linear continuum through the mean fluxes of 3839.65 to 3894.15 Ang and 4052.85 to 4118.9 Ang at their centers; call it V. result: 0.04 mag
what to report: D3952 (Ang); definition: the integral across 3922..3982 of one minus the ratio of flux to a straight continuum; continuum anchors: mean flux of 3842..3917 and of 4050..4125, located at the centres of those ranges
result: 7.7 Ang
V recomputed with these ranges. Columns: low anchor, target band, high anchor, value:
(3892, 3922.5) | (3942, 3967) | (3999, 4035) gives 0.104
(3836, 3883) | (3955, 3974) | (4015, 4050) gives 0.302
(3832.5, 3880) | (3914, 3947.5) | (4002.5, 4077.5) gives 0.140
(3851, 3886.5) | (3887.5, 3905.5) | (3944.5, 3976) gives 0.126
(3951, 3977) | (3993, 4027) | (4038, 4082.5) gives -0.166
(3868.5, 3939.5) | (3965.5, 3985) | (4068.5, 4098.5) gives 0.203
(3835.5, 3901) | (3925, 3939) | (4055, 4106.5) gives 0.274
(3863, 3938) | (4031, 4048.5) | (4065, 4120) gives -0.145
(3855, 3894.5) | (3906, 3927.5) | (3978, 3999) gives -0.099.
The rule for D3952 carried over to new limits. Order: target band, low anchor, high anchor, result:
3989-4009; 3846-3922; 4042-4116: -1.8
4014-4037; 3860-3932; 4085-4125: -3.7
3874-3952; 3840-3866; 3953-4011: 2.4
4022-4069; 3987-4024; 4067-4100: -1.7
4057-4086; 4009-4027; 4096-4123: -1.4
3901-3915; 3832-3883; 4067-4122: -1.6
